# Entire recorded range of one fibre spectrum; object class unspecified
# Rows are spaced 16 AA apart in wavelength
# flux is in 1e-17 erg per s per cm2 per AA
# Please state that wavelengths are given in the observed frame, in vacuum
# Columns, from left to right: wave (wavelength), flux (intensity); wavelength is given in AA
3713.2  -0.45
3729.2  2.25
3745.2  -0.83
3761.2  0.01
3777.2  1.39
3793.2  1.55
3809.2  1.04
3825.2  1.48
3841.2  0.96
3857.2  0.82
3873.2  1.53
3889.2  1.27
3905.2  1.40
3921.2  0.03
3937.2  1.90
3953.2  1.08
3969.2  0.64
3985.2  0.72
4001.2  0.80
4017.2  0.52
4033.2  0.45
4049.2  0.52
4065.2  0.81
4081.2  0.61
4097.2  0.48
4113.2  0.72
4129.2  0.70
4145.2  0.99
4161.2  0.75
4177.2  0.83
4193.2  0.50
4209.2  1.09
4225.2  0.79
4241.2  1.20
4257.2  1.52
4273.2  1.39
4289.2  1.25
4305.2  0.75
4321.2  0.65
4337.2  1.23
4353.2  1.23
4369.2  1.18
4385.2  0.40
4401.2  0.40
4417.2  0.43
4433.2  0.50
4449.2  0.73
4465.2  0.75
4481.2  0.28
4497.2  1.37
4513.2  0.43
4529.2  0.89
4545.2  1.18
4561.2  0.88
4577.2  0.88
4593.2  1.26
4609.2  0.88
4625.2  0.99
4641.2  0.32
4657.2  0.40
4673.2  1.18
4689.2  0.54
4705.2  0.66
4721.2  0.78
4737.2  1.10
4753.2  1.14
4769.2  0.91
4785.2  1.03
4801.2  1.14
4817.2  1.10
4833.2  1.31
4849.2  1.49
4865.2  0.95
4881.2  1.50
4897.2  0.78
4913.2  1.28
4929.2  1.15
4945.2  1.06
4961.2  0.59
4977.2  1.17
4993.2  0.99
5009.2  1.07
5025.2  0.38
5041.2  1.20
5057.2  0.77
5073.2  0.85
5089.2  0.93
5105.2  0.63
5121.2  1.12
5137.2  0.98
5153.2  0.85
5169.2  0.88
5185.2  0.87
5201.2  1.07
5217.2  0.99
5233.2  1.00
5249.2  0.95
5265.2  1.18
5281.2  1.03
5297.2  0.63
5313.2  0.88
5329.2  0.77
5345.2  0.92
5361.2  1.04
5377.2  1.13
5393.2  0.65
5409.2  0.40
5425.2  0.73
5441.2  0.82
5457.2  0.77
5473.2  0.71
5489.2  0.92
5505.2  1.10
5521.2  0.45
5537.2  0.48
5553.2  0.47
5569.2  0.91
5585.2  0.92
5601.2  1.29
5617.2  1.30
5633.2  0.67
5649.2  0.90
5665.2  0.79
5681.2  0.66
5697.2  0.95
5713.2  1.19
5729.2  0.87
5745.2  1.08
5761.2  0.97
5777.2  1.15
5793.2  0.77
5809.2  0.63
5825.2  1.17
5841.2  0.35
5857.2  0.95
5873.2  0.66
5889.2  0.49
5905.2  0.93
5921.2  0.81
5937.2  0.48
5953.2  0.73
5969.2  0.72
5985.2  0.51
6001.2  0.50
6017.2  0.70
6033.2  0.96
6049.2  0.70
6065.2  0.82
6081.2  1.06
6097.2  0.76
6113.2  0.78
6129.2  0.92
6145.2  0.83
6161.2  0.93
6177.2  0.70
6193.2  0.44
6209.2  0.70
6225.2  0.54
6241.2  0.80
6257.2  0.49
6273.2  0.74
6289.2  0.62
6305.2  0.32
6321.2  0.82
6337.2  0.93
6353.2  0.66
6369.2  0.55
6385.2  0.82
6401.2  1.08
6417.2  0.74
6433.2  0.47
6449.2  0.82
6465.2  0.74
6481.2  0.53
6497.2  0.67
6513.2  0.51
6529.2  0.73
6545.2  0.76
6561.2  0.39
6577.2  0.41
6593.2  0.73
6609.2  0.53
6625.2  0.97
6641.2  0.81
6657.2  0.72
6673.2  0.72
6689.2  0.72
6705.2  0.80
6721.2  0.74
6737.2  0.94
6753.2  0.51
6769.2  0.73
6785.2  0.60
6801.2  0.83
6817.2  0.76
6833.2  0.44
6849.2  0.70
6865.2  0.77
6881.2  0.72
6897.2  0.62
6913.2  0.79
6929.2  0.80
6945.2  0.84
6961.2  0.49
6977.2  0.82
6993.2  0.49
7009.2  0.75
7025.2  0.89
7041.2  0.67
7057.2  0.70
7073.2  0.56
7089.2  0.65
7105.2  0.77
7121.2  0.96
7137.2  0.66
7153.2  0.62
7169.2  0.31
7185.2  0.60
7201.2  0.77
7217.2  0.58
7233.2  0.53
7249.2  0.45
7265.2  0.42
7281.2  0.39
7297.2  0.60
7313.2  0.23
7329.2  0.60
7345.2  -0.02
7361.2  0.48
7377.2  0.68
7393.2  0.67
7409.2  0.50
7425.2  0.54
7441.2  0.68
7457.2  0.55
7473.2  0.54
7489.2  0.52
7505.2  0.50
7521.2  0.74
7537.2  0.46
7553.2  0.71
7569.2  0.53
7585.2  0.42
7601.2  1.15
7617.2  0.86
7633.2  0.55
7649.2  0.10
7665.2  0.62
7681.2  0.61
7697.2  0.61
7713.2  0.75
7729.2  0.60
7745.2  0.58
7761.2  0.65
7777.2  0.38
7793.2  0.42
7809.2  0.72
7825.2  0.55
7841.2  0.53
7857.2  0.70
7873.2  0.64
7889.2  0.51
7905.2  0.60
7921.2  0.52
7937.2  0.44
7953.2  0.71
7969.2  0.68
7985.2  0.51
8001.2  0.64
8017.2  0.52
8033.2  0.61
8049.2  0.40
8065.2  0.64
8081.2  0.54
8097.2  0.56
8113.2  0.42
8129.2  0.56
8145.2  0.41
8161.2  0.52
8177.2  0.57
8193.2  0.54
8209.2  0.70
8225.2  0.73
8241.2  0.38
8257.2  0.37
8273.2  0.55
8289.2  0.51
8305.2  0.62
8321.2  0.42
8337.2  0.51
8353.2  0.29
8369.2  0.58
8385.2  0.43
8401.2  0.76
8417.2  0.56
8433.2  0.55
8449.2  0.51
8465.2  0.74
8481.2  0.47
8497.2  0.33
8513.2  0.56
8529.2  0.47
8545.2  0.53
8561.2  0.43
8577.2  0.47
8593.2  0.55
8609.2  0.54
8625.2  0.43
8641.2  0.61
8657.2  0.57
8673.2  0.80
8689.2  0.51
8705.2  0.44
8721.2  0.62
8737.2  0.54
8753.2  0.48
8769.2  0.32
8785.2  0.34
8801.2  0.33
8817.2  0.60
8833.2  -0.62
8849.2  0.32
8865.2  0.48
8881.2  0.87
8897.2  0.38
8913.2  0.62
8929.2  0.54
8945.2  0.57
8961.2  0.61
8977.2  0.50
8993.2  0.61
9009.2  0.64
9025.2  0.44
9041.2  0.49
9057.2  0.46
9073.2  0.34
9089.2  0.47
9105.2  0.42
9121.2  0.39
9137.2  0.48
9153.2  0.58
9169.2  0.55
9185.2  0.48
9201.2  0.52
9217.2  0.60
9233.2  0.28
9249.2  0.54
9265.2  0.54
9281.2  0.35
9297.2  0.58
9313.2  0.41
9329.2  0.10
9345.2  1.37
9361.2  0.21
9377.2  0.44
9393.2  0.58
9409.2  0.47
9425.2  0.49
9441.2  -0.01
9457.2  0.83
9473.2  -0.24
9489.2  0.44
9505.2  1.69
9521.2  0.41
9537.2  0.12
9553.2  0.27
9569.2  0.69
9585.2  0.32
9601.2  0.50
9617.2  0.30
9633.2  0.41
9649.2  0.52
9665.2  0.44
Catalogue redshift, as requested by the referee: 0.03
